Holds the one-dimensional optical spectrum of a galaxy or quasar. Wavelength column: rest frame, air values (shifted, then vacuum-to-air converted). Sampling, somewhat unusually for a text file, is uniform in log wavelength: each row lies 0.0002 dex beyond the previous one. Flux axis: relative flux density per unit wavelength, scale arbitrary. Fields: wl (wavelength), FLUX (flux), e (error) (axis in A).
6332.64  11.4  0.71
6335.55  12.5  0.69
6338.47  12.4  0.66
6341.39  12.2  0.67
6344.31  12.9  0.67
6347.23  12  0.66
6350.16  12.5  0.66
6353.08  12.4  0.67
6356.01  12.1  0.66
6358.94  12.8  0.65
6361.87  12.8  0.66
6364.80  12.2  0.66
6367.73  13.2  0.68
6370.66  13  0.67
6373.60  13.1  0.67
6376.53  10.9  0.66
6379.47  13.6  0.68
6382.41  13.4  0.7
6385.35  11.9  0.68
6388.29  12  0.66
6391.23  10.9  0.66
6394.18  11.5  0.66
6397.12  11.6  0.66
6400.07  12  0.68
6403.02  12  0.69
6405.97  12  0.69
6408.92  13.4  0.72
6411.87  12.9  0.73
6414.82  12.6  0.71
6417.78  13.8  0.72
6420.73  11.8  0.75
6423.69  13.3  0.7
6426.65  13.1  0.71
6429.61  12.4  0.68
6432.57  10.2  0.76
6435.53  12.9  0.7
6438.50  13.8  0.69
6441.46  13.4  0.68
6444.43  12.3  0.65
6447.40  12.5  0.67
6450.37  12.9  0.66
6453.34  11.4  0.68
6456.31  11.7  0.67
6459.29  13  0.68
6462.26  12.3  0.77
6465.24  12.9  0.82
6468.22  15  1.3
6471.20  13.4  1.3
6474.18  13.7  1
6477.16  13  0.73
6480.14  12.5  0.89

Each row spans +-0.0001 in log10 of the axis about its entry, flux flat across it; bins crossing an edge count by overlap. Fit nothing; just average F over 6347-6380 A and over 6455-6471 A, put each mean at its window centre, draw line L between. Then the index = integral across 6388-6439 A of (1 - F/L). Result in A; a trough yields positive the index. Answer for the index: 1.8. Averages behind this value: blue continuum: 12.5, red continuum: 13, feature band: 12.3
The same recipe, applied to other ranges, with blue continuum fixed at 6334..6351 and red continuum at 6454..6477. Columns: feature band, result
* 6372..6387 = 0.04 A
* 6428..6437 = 0.73 A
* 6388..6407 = 1.52 A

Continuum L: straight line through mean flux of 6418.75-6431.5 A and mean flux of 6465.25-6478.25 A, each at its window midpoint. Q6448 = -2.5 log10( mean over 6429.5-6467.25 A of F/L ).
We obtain 0.06 mag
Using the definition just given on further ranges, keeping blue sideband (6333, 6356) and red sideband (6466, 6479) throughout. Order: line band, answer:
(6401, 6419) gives 0.02 mag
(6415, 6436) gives 0.06 mag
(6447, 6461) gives 0.10 mag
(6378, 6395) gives 0.05 mag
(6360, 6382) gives -0.01 mag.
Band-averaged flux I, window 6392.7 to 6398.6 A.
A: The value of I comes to 11.5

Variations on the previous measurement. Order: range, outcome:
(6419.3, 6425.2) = 12.6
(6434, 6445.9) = 13.1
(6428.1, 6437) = 11.8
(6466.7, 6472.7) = 14.2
